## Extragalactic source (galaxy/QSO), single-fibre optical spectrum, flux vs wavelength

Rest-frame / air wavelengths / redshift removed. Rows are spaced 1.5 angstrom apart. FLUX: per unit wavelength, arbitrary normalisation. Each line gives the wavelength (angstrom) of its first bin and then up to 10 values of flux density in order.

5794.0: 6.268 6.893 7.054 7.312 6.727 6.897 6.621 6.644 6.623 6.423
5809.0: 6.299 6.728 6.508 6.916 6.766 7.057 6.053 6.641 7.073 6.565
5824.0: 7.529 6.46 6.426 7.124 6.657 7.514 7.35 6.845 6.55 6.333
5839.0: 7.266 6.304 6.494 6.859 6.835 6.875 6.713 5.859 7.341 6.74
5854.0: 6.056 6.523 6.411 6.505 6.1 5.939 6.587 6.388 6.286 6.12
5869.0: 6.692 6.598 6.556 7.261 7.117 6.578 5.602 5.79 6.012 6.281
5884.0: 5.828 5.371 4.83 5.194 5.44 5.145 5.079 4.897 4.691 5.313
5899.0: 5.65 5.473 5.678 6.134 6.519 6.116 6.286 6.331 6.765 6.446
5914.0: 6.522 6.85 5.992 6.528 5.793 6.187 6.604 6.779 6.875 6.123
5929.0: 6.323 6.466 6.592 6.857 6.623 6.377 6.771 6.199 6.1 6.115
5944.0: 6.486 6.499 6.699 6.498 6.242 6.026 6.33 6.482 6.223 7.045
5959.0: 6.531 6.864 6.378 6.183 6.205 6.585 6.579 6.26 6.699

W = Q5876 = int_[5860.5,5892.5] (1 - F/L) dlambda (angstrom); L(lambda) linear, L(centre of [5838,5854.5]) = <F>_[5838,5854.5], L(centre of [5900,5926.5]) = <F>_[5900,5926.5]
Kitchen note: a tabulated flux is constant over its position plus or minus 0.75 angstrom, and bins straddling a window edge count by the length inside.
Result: 2.21 angstrom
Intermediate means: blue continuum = 6.67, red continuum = 6.33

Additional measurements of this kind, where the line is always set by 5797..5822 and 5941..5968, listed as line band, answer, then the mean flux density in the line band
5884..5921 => 4.2 angstrom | 5.8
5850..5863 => 0.3 angstrom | 6.45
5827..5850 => -0.4 angstrom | 6.77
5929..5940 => -0.1 angstrom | 6.55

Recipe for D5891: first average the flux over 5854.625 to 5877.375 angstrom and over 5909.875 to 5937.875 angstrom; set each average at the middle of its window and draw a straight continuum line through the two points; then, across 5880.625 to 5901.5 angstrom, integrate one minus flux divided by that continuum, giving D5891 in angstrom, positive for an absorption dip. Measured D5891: 3.6 angstrom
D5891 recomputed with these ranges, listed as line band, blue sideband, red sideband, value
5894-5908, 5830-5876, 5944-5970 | 1.91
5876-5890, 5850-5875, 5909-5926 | 1.74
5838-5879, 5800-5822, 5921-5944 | 0.32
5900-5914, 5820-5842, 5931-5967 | 0.78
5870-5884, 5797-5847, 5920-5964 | 0.51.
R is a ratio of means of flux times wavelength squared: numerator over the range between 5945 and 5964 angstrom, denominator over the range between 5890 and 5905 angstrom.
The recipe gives 1.22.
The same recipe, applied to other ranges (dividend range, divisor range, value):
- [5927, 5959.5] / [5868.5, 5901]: 1.14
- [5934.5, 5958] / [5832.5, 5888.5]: 1.03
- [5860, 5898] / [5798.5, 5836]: 0.89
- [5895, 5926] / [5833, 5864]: 0.95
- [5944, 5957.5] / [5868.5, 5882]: 1.02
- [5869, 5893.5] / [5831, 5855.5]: 0.90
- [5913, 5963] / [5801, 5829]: 1.00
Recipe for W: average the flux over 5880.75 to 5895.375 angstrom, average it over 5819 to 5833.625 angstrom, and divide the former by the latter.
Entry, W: 0.8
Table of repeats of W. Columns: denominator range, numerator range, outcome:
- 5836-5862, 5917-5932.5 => 0.98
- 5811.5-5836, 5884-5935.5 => 0.88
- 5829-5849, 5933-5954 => 0.94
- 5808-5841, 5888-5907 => 0.81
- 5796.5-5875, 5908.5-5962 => 0.97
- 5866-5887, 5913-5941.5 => 1.03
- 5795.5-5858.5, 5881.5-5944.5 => 0.90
